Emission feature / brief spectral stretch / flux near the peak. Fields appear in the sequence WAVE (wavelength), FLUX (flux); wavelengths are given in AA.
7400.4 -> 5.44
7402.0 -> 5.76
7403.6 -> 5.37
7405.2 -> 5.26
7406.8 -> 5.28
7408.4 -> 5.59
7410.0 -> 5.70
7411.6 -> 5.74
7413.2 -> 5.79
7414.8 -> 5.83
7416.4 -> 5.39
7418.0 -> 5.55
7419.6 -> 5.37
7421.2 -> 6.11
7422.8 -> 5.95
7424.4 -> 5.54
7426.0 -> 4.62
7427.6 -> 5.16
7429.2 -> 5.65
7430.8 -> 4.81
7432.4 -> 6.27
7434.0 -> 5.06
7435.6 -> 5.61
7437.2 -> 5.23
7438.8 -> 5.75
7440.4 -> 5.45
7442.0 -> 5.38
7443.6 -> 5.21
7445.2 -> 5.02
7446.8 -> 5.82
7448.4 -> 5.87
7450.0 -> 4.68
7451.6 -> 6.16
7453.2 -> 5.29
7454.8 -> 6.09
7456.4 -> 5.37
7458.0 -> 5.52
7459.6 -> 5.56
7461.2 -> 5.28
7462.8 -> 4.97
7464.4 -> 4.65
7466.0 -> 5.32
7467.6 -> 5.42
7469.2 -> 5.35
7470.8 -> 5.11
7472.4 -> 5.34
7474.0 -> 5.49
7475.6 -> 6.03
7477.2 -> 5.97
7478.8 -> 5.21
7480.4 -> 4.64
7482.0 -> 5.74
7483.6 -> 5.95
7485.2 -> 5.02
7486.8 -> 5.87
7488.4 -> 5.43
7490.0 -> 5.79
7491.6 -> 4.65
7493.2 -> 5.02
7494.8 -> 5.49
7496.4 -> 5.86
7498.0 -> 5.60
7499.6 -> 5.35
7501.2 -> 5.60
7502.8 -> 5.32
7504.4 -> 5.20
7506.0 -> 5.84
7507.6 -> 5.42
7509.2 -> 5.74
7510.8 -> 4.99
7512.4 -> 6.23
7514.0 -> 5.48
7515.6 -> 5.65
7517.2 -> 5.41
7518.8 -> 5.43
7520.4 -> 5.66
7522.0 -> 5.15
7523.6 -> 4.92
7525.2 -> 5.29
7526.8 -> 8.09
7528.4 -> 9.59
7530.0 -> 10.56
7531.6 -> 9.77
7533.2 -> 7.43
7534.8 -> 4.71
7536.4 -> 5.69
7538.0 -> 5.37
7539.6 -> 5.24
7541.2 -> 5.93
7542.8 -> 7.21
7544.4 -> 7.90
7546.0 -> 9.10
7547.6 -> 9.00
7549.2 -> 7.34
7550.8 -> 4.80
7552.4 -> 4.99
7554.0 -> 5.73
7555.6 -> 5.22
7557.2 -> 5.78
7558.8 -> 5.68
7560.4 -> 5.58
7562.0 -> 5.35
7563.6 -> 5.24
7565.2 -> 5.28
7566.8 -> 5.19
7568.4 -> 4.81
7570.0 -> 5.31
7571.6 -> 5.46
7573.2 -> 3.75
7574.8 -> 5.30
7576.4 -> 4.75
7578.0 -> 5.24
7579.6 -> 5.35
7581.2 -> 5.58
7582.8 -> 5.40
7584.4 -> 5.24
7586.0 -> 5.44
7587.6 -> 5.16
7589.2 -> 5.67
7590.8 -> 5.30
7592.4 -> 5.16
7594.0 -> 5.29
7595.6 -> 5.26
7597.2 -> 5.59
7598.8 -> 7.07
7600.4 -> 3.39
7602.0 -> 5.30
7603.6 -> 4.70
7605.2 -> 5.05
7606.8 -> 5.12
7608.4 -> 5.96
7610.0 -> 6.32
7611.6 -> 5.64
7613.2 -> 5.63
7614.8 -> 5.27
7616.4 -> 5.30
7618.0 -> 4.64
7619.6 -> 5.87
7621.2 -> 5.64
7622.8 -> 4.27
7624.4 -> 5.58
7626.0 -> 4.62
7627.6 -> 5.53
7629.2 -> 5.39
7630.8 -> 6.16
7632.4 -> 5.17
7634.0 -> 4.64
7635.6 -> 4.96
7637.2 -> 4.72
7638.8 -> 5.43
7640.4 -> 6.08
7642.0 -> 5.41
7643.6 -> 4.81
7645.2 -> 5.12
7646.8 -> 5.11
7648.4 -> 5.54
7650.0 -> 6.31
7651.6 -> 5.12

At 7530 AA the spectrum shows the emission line [S II]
